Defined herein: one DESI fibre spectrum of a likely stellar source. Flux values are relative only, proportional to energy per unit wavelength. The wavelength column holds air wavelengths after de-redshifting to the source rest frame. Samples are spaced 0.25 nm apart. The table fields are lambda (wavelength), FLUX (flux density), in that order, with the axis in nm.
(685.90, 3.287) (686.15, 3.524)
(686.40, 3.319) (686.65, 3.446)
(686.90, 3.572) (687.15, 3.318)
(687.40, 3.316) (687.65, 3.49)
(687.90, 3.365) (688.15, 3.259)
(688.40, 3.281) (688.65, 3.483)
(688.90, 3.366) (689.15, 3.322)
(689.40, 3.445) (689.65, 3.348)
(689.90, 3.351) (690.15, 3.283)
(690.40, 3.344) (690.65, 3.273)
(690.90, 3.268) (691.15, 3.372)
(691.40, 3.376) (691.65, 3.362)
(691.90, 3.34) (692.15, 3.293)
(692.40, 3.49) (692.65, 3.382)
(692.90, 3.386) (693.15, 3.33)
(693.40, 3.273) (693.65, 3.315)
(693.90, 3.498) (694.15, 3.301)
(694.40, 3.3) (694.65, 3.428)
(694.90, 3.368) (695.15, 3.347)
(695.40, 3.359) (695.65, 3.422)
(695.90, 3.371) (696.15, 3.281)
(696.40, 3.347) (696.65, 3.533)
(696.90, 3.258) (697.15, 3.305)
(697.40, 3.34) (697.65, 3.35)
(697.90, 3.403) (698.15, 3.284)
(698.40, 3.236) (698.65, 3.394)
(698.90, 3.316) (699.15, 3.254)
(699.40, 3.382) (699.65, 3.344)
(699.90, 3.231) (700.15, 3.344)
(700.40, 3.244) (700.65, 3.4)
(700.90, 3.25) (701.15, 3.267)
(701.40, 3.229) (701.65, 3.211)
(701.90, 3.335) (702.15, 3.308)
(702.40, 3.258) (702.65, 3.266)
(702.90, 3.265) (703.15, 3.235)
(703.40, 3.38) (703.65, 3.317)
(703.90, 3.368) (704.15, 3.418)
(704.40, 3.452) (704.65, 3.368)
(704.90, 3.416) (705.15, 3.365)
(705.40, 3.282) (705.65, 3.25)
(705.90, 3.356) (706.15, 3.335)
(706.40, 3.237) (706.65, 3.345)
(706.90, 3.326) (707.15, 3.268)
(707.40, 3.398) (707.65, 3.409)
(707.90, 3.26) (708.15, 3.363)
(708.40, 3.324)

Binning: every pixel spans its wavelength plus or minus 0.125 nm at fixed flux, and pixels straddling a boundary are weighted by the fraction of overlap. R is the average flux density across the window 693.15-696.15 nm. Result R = 3.36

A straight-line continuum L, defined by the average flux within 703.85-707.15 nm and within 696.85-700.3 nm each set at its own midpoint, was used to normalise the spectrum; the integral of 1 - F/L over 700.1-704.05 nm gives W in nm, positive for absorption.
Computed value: 0.05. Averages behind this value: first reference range 3.32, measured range 3.29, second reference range 3.34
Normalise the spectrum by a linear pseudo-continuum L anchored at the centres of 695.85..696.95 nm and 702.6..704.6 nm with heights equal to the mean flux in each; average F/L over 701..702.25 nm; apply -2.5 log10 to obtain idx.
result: 0.026 mag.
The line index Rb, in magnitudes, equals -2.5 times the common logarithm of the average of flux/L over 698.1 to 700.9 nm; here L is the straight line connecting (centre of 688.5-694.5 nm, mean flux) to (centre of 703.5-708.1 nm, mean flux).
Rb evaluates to 0.01 mag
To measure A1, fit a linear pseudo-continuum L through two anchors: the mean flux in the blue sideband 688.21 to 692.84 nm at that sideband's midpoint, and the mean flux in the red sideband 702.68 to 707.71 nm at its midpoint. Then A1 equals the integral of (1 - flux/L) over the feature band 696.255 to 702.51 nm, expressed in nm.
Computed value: 0.06 nm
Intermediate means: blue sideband 3.35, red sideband 3.34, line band 3.31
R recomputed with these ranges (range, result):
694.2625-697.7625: 3.36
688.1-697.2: 3.35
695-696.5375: 3.36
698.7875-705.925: 3.31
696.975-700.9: 3.32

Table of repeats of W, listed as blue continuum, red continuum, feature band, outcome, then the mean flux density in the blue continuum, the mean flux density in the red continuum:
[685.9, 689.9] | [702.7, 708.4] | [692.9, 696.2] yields 0.01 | 3.39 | 3.34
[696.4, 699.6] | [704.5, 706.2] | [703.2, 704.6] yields -0.02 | 3.34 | 3.34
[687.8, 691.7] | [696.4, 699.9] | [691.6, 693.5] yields -0.01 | 3.34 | 3.33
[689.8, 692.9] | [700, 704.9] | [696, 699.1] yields -0.01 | 3.35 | 3.31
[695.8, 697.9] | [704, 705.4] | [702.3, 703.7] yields 0.04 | 3.35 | 3.39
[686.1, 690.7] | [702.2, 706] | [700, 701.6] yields 0.03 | 3.37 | 3.33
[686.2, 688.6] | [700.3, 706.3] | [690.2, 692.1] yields 0.02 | 3.38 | 3.32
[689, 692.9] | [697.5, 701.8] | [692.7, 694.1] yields -0.01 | 3.35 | 3.3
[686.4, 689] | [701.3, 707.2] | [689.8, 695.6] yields 0.03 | 3.39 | 3.32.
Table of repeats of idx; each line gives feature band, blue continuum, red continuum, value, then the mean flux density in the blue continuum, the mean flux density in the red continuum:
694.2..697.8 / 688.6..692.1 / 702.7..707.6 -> 0.00 mag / 3.35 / 3.34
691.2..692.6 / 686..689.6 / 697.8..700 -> 0.00 mag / 3.39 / 3.32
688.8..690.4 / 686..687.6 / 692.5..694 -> 0.01 mag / 3.42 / 3.36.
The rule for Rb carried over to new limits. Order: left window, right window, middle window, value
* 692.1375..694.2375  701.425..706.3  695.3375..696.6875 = -0.007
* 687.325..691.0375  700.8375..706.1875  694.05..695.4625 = -0.005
